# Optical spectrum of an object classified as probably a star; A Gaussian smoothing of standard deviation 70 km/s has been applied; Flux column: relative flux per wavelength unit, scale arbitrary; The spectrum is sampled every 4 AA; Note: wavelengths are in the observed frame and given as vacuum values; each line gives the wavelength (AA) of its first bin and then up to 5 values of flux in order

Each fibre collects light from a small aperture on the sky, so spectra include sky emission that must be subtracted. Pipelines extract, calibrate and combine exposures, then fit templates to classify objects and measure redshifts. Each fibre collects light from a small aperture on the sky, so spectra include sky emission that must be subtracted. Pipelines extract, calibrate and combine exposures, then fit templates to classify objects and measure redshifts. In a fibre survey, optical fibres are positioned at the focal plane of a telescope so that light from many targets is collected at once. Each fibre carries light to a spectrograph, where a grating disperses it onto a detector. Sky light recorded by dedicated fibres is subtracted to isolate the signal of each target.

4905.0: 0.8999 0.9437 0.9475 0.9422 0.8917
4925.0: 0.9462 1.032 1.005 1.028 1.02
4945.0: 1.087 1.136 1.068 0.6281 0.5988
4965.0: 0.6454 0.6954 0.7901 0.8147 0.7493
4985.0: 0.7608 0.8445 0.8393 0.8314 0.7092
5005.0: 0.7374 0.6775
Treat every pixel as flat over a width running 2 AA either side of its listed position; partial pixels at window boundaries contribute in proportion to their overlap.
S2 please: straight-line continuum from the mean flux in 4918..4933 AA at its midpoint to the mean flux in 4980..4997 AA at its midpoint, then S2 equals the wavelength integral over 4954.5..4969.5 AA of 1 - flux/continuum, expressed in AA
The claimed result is 3.79 AA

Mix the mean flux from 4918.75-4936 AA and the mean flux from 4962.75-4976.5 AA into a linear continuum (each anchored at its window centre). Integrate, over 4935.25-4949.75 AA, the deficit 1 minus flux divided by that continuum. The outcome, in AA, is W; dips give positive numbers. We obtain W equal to -3.0 AA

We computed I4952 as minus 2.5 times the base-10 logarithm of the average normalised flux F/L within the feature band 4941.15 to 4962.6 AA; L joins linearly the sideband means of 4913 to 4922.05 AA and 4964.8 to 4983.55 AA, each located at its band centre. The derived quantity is -0.12 mag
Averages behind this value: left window 0.926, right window 0.749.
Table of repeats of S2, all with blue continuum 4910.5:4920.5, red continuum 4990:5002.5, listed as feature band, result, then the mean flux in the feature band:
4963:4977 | 2.0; 0.725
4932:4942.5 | -1.4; 1.02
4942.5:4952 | -2.4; 1.1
